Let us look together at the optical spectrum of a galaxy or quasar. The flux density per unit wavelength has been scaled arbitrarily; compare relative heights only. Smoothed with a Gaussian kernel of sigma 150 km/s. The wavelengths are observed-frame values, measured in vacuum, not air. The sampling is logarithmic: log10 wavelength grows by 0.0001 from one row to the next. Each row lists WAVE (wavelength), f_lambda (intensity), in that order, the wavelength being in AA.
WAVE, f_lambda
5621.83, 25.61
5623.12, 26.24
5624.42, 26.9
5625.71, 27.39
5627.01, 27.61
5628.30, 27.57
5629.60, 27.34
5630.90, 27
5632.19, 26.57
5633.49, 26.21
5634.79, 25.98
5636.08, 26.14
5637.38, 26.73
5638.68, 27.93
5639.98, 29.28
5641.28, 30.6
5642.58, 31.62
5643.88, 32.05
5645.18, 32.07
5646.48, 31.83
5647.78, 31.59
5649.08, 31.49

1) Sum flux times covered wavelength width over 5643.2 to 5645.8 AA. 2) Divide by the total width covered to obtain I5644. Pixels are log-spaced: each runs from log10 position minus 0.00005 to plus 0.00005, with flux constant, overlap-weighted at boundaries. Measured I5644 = 32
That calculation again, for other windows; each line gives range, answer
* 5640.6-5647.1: 31.6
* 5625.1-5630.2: 27.5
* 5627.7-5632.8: 27.1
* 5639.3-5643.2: 30.4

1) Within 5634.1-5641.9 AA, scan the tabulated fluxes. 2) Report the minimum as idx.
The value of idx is 25.98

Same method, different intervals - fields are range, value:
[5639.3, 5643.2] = 29.28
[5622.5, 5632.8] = 26.24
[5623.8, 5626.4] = 26.9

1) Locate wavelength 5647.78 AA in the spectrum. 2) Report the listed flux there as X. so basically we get 31.59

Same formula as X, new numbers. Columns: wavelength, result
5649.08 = 31.49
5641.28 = 30.6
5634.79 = 25.98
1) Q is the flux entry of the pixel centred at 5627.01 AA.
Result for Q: 27.61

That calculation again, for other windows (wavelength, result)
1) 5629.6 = 27.34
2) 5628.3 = 27.57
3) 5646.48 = 31.83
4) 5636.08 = 26.14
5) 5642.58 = 31.62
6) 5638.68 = 27.93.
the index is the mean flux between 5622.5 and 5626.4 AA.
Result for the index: 26.8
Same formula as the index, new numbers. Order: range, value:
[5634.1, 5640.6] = 27.2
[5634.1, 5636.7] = 26.1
